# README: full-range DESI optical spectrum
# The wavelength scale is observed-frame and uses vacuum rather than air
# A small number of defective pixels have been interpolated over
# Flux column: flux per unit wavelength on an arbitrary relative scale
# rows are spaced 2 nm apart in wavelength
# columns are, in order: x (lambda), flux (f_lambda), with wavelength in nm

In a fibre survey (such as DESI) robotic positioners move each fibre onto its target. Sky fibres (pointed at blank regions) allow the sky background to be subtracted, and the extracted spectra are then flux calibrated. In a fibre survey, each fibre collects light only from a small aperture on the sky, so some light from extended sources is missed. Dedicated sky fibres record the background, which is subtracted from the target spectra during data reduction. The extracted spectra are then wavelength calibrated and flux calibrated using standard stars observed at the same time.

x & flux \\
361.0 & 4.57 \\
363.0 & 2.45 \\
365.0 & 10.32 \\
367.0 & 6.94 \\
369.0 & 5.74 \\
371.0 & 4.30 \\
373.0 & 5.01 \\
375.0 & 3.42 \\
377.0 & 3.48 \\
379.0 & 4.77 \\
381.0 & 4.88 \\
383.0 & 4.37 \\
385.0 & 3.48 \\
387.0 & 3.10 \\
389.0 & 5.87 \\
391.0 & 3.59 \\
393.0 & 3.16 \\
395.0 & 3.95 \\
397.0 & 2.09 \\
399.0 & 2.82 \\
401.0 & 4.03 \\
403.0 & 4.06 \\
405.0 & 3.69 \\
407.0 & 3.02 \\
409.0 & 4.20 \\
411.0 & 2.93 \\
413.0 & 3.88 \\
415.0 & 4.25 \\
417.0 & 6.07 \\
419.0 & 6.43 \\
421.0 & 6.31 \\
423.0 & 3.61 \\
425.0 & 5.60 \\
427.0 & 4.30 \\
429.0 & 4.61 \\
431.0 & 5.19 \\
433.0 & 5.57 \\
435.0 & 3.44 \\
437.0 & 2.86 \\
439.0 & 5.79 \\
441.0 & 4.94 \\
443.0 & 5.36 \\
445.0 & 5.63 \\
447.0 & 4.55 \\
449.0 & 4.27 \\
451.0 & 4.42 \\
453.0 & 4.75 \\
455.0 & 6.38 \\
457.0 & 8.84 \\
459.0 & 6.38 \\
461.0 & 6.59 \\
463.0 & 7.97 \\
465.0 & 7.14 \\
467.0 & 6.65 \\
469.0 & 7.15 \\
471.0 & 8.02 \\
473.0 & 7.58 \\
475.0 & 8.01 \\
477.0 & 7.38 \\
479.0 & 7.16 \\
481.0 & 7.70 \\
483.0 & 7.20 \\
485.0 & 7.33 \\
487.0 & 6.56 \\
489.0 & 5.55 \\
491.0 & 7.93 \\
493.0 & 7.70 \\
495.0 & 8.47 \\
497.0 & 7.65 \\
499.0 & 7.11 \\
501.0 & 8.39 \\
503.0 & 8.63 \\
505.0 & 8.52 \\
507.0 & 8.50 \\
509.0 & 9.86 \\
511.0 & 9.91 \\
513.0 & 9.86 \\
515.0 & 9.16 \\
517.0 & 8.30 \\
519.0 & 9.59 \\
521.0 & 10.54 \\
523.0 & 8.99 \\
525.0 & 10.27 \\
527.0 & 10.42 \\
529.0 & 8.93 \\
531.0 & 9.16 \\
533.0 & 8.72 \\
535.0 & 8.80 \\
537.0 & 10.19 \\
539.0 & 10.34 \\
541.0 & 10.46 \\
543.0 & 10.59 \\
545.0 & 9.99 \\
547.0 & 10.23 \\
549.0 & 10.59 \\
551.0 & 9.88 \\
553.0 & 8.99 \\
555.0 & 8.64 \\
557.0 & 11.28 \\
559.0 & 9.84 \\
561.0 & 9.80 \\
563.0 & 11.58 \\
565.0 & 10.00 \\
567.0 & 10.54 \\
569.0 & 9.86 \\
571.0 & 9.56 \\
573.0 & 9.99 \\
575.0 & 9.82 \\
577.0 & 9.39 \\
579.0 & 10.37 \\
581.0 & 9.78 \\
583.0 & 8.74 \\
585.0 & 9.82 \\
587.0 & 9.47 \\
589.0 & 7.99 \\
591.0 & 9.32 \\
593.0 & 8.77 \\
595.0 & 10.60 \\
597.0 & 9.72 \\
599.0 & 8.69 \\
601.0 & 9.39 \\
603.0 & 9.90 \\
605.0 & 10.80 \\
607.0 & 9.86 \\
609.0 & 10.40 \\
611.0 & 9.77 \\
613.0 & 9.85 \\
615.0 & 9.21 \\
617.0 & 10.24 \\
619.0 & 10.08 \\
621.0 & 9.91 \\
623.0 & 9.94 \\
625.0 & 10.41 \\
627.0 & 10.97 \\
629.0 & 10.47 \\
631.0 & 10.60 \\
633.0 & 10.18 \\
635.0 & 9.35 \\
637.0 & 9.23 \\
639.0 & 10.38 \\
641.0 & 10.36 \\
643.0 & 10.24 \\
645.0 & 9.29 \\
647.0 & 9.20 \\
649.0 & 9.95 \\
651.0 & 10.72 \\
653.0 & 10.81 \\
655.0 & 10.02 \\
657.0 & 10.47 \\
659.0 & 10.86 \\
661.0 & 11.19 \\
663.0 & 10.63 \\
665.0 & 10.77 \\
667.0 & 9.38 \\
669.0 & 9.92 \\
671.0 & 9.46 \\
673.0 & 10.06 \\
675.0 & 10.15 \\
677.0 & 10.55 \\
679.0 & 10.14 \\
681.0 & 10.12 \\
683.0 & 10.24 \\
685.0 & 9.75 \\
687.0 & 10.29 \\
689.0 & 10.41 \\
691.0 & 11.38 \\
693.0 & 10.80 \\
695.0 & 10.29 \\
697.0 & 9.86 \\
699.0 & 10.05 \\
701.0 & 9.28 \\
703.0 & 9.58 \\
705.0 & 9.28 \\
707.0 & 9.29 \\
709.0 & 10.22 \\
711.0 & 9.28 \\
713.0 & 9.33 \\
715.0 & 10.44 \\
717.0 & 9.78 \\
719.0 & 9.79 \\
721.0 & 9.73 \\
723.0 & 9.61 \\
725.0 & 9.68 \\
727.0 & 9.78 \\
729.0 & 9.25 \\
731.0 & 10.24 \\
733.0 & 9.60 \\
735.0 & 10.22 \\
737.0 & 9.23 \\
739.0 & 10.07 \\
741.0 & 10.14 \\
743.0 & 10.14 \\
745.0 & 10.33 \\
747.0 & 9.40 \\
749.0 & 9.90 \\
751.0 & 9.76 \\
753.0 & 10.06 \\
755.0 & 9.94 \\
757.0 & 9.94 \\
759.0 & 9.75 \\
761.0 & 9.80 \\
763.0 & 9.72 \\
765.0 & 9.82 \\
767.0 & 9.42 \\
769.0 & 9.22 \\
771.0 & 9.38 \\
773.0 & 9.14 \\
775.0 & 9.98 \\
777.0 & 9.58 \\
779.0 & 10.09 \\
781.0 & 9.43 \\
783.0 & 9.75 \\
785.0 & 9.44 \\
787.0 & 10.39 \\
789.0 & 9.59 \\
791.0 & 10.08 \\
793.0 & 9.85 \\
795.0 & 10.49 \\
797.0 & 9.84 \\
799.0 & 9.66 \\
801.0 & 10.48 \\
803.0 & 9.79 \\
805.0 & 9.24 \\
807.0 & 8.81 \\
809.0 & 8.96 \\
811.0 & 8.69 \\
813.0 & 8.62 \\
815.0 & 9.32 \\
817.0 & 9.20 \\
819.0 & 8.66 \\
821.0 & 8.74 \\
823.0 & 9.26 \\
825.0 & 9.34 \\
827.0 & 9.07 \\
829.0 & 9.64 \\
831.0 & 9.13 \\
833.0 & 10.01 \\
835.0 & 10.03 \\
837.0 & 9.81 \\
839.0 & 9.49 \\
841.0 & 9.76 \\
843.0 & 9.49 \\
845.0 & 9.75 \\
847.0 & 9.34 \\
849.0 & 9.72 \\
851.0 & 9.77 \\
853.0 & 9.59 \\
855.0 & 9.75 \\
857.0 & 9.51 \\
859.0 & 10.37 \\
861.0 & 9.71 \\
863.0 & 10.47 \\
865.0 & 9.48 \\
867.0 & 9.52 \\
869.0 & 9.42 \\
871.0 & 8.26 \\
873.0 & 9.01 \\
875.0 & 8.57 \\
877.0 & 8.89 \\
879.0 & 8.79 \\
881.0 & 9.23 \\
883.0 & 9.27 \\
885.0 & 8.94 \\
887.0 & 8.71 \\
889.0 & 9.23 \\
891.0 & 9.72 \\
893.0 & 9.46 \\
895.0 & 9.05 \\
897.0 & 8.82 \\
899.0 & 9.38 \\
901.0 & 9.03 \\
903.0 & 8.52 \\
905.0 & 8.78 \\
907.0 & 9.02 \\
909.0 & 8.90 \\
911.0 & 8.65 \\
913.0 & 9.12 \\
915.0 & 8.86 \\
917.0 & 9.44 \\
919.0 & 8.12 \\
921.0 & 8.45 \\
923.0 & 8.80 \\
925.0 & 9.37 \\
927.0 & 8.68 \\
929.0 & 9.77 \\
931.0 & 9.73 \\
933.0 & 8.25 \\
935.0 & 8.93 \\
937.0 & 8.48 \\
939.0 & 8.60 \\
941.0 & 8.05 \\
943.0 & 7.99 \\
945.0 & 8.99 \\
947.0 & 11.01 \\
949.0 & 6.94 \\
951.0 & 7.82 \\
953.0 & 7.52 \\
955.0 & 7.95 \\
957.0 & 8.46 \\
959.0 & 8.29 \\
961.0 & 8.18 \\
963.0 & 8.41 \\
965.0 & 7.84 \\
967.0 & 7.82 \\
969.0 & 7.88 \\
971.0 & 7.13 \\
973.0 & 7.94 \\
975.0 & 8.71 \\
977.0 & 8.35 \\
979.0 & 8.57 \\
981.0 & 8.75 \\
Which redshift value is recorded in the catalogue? 0.14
